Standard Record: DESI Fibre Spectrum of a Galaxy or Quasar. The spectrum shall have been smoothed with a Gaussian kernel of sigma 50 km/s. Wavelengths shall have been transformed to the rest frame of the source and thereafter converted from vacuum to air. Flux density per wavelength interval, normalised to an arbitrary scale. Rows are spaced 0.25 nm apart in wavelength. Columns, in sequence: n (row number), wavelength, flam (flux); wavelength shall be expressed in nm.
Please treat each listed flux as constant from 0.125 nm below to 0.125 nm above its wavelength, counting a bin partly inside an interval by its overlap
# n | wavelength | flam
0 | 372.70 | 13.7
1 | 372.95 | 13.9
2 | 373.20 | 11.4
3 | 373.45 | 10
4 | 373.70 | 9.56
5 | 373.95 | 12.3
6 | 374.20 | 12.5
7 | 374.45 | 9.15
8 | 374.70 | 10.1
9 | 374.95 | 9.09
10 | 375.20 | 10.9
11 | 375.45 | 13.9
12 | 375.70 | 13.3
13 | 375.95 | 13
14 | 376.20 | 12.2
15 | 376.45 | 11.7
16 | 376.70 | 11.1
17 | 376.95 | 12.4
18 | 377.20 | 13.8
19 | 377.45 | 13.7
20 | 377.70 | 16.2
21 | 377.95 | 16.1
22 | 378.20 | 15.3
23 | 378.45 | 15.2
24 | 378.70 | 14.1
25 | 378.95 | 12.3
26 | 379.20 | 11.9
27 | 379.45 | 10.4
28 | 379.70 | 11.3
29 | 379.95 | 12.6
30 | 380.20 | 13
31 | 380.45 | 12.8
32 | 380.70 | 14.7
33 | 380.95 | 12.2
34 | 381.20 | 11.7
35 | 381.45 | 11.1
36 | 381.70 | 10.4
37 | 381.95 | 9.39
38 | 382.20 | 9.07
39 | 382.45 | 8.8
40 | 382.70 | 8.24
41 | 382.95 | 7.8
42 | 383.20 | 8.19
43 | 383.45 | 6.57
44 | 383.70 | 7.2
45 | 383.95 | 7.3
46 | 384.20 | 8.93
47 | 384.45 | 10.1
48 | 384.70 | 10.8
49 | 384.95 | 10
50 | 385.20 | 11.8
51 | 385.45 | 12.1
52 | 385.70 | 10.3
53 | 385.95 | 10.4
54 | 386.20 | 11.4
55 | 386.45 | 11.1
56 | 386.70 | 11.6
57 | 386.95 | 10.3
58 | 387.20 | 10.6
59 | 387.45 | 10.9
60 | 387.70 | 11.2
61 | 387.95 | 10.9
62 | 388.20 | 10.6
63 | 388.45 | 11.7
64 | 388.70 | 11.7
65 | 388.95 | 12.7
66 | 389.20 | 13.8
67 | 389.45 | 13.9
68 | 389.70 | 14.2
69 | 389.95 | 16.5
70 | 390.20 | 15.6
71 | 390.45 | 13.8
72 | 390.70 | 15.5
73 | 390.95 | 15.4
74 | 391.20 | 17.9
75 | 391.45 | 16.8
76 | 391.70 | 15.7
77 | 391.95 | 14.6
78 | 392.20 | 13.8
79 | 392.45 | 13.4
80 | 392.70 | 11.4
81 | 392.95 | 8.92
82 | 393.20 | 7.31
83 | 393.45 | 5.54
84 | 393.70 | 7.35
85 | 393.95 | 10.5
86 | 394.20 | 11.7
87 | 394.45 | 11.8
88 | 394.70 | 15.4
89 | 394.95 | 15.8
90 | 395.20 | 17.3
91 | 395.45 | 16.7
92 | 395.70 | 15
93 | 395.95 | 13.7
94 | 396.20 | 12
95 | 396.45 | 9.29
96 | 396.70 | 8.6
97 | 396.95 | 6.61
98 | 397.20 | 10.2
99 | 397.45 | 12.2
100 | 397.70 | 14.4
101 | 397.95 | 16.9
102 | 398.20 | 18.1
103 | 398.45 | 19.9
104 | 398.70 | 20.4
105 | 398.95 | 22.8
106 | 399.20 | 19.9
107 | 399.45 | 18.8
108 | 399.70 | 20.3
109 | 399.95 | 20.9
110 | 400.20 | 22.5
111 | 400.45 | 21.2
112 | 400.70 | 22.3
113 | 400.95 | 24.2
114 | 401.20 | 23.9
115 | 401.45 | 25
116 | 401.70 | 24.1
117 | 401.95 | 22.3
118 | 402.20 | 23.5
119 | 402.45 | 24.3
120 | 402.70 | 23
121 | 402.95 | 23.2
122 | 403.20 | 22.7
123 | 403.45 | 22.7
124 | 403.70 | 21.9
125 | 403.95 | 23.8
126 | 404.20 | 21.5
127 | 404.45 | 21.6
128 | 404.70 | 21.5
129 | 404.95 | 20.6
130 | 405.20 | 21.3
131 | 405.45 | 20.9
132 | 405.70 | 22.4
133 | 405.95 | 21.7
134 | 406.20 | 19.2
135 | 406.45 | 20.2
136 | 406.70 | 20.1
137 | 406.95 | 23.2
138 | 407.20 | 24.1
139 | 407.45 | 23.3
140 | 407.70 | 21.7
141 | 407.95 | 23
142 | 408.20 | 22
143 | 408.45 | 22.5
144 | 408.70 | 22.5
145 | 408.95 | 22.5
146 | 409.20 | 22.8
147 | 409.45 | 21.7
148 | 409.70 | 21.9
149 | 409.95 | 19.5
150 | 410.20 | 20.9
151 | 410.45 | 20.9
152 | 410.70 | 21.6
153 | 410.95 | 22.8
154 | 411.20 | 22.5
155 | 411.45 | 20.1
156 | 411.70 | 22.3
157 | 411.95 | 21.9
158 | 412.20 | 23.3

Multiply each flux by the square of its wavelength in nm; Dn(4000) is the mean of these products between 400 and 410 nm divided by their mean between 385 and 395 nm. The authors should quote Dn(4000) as 1.9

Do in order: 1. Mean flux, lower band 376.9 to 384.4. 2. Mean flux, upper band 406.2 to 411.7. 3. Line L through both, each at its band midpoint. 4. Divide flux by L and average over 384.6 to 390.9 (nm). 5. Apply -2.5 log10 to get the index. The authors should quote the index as 0.16 mag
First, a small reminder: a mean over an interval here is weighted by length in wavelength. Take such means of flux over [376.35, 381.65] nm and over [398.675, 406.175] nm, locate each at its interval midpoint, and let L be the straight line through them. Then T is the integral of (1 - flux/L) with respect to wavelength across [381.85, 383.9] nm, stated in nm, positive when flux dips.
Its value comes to 0.902 nm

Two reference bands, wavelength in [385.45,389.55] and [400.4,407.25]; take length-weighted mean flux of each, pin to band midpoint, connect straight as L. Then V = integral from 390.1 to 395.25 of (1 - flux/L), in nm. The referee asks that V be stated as 0.593 nm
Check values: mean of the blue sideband 11.4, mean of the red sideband 22.4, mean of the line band 13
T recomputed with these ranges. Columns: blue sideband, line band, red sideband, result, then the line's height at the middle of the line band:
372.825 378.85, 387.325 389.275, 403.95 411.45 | 0.55 nm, 16.1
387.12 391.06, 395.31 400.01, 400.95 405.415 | 0.88 nm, 19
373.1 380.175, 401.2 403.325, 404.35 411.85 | -0.38 nm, 20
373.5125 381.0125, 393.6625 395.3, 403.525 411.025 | 0.44 nm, 17.8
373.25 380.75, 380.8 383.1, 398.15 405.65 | 0.71 nm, 14.4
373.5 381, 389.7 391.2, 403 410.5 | 0.11 nm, 16.7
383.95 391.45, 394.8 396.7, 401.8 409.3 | 0.32 nm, 16.7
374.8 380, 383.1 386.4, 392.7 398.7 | 0.80 nm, 12.7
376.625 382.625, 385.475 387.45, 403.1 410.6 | 0.52 nm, 14.8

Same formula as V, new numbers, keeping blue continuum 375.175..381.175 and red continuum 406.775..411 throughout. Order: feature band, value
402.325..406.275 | -0.24 nm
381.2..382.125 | 0.24 nm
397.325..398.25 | 0.18 nm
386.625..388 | 0.43 nm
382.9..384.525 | 0.75 nm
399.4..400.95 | -0.14 nm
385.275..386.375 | 0.31 nm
